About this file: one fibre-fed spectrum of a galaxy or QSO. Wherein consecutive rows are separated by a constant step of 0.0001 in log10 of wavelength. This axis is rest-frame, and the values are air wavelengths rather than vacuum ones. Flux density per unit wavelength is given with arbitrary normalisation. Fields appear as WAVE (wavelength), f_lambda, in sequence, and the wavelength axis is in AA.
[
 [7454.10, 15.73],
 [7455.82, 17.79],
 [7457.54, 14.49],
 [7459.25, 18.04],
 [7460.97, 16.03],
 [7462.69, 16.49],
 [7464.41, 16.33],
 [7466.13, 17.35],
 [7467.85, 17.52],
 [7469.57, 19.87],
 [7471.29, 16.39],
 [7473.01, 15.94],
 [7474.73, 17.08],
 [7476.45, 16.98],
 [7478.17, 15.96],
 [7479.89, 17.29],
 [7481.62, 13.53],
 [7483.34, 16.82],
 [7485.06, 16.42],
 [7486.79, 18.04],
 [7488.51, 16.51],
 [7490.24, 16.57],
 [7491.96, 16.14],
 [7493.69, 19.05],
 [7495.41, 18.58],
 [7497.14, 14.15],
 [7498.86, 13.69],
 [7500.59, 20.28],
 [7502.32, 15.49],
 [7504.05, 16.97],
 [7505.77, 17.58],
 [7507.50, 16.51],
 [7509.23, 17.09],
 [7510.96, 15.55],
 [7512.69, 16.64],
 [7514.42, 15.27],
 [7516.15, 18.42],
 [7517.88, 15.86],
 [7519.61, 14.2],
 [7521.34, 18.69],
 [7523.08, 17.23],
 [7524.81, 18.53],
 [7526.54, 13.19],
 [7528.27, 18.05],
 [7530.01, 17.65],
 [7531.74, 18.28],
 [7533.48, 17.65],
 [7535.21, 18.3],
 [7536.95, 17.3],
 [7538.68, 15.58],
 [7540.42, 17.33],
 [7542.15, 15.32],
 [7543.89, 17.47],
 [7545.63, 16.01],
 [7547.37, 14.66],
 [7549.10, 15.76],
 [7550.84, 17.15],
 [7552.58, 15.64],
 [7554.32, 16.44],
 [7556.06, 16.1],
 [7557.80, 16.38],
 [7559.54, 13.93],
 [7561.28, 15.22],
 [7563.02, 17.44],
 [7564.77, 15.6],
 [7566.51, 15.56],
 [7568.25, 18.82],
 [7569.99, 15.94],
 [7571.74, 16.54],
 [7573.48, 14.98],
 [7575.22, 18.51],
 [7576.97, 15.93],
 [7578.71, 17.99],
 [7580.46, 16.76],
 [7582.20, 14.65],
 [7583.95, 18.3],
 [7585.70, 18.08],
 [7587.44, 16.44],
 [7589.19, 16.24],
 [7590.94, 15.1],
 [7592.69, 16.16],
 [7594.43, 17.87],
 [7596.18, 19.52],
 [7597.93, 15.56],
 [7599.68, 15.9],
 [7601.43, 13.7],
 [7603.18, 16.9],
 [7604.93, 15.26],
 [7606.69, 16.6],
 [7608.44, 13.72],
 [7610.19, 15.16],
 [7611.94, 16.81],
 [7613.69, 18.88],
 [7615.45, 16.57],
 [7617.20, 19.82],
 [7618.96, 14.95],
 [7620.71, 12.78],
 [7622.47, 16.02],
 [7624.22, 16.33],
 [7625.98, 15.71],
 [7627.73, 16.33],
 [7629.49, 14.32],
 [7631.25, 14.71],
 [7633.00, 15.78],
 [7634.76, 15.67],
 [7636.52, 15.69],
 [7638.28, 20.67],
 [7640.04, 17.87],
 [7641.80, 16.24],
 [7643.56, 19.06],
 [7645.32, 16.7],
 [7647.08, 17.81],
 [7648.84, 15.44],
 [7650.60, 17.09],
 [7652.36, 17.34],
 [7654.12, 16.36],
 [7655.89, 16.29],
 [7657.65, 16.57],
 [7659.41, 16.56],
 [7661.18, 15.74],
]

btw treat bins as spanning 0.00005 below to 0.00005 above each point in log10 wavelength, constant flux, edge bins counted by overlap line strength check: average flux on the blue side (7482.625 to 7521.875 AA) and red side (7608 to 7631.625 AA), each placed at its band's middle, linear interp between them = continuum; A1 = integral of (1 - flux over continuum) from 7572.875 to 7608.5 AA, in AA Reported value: -0.75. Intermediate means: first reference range 16.7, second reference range 15.9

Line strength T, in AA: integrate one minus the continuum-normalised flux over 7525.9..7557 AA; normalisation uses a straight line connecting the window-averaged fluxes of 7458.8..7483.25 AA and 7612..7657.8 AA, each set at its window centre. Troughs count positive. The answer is 0.2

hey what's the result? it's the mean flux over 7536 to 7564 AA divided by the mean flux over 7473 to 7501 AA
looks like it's 0.97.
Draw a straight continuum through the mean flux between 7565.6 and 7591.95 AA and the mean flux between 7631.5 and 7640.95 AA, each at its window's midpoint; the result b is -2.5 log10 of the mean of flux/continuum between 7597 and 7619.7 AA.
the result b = 0.04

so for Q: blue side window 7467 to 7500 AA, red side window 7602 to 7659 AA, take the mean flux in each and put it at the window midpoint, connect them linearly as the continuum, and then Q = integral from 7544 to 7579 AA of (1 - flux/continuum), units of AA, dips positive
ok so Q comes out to 0.7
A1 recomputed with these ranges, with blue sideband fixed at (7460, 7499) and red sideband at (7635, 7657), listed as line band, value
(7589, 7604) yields 0.61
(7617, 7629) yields 0.96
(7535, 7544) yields 0.07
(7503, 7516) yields 0.14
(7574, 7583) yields 0.14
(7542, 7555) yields 0.61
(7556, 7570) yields 0.67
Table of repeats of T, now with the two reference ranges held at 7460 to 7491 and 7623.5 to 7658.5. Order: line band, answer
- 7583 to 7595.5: -0.20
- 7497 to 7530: 0.24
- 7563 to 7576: 0.04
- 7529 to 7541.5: -0.55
